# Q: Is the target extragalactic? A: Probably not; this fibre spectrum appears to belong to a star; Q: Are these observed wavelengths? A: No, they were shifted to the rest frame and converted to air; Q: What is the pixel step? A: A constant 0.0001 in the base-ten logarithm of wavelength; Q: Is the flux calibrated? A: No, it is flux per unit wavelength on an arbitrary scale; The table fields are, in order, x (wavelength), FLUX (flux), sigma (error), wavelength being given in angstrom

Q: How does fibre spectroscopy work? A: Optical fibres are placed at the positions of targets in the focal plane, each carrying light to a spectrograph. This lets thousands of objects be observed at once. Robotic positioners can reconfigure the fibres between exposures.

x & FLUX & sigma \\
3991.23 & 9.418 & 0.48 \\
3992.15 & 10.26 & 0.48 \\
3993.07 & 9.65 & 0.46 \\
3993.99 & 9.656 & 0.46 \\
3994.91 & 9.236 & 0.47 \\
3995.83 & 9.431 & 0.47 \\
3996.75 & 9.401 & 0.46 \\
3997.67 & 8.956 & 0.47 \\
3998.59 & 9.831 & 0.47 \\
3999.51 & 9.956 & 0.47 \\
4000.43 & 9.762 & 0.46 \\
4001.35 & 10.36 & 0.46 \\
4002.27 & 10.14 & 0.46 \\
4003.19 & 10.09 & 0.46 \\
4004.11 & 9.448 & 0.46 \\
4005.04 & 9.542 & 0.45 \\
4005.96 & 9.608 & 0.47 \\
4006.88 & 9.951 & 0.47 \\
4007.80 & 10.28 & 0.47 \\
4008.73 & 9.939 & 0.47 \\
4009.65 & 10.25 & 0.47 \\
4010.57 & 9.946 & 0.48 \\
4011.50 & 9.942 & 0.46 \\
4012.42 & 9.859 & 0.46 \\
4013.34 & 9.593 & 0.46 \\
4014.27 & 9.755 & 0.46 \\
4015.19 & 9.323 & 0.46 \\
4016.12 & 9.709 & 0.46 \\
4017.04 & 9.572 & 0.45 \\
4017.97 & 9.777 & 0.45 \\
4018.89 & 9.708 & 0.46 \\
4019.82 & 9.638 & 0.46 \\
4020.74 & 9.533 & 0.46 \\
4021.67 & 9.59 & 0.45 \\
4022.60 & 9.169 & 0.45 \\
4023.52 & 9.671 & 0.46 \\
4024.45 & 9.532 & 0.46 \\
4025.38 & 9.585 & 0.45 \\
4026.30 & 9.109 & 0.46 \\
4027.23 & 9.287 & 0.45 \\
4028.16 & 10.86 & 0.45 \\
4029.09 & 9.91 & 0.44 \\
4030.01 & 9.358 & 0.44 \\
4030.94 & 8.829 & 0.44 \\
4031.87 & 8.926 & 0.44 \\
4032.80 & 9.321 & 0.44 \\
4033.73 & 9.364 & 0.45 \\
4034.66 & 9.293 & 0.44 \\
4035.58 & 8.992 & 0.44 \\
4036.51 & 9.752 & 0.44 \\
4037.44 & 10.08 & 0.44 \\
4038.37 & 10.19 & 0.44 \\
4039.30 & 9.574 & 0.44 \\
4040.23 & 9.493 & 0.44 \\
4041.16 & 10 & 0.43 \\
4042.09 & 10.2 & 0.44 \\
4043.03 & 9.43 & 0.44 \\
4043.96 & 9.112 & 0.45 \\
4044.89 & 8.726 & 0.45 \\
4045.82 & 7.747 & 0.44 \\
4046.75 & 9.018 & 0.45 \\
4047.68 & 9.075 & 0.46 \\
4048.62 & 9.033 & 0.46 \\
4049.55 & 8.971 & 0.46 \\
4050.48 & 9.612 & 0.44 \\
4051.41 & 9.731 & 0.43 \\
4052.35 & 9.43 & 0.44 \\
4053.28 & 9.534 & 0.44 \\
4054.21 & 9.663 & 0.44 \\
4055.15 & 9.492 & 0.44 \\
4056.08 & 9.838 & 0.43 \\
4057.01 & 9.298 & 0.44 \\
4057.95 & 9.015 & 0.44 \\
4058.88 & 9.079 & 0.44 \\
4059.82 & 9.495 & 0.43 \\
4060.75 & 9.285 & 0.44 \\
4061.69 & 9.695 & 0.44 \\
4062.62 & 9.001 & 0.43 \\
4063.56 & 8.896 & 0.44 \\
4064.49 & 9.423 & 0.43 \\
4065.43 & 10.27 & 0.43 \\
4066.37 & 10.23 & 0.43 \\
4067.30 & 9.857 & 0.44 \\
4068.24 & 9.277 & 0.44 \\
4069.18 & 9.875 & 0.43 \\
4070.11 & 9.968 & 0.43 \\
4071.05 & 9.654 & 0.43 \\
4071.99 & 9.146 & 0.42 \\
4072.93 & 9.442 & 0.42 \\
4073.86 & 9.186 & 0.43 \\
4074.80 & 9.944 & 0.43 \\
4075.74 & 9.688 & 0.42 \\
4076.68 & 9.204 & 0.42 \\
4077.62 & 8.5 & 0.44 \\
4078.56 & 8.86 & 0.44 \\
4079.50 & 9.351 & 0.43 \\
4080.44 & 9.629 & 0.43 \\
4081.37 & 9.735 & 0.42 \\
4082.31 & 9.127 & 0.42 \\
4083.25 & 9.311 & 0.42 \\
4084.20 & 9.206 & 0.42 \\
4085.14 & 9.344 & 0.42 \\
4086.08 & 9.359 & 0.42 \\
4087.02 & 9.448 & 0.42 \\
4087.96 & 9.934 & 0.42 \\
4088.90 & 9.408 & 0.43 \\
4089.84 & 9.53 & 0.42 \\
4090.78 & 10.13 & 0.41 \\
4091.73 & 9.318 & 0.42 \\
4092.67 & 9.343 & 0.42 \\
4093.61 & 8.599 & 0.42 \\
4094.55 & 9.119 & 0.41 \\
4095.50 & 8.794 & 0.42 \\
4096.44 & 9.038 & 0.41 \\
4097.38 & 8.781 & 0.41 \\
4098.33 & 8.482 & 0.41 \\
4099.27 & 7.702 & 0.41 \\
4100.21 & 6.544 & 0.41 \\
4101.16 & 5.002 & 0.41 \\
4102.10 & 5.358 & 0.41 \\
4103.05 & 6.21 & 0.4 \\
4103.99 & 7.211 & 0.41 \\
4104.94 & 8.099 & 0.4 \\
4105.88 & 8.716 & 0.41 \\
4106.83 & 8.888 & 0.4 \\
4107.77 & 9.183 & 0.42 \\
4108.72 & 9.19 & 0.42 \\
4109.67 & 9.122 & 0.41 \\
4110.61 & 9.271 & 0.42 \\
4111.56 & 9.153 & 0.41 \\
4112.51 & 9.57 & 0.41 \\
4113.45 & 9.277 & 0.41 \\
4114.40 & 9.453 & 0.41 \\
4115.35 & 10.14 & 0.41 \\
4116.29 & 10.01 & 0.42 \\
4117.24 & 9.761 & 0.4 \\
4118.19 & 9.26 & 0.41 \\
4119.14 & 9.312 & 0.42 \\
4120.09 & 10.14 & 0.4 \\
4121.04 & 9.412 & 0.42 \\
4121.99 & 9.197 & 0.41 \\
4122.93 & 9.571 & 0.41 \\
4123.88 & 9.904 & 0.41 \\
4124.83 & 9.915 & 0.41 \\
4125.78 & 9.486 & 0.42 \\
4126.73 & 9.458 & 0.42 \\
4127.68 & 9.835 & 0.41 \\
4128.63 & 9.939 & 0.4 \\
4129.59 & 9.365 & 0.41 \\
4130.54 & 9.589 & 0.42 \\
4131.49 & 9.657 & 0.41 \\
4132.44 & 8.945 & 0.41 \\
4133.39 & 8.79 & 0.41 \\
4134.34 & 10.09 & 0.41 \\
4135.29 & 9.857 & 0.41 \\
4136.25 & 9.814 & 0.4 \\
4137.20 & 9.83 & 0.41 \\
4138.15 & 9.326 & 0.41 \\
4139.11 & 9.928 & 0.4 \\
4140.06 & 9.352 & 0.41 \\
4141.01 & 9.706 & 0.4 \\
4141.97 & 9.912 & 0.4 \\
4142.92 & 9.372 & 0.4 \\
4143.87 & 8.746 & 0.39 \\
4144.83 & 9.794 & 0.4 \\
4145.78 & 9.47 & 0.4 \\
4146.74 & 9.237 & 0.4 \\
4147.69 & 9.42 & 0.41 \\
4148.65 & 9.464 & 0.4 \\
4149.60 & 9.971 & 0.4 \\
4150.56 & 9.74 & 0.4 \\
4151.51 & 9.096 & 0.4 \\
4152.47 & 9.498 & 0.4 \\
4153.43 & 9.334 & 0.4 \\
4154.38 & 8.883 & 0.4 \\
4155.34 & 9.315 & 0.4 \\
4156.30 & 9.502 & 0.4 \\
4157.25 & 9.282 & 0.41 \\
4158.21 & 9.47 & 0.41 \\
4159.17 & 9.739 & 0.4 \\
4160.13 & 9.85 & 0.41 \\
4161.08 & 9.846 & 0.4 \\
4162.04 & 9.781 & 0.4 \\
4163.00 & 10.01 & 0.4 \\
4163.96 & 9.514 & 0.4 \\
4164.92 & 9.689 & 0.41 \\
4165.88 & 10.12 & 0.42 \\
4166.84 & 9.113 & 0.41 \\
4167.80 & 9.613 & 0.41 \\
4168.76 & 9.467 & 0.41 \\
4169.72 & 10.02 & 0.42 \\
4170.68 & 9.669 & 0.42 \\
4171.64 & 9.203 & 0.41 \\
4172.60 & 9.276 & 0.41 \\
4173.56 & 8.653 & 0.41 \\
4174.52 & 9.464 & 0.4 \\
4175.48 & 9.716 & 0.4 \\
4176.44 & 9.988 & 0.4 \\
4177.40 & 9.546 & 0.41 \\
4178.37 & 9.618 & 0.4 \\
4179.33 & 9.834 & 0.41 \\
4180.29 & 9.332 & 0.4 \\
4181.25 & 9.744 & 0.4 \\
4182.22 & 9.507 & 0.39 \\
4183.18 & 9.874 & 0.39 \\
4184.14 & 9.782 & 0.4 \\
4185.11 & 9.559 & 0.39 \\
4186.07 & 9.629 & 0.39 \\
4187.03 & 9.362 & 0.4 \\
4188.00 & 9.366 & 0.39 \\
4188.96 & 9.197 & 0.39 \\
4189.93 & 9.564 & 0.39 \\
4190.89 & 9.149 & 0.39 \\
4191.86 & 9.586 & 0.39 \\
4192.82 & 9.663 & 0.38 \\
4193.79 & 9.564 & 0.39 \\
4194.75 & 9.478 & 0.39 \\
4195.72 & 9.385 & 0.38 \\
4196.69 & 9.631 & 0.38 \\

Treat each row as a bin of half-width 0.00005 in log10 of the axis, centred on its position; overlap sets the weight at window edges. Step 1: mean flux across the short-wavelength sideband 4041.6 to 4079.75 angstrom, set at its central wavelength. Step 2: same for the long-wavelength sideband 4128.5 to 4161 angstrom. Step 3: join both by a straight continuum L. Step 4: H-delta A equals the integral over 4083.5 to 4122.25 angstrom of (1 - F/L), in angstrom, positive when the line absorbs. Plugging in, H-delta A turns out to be 2.4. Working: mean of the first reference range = 9.37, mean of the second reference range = 9.51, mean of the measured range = 8.85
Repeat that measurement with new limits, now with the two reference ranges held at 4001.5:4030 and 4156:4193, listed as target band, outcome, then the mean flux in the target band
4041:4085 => 1.4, 9.38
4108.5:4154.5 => 0.4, 9.53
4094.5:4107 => 2.6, 7.63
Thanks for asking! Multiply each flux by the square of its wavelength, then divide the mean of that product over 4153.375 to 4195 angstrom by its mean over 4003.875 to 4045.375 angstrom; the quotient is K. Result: 1.1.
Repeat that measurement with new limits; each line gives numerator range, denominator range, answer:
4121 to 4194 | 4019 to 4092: 1.06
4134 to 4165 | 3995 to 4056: 1.06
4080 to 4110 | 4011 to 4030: 0.93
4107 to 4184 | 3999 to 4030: 1.04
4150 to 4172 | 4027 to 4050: 1.08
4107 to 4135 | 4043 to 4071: 1.05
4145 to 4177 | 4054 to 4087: 1.06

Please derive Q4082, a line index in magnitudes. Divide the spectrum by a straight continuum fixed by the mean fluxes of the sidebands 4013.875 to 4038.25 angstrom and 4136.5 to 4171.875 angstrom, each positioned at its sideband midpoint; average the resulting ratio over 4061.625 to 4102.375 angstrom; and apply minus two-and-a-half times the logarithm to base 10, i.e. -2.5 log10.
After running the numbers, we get 0.052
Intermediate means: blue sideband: 9.54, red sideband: 9.55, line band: 9.1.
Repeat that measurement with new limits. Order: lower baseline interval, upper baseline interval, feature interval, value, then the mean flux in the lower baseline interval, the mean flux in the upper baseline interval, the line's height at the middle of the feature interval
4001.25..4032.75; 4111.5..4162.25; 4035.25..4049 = 0.03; 9.69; 9.55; 9.66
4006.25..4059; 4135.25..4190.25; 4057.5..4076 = 0.00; 9.52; 9.55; 9.53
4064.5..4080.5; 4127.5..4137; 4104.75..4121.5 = 0.02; 9.52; 9.58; 9.56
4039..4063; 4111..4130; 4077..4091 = 0.01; 9.33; 9.6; 9.46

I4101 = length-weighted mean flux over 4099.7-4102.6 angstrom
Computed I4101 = 5.66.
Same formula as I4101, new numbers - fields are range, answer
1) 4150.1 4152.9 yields 9.45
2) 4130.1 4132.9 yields 9.41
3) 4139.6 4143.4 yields 9.6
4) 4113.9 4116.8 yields 9.86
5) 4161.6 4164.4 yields 9.76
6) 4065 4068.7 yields 9.9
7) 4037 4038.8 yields 10.1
